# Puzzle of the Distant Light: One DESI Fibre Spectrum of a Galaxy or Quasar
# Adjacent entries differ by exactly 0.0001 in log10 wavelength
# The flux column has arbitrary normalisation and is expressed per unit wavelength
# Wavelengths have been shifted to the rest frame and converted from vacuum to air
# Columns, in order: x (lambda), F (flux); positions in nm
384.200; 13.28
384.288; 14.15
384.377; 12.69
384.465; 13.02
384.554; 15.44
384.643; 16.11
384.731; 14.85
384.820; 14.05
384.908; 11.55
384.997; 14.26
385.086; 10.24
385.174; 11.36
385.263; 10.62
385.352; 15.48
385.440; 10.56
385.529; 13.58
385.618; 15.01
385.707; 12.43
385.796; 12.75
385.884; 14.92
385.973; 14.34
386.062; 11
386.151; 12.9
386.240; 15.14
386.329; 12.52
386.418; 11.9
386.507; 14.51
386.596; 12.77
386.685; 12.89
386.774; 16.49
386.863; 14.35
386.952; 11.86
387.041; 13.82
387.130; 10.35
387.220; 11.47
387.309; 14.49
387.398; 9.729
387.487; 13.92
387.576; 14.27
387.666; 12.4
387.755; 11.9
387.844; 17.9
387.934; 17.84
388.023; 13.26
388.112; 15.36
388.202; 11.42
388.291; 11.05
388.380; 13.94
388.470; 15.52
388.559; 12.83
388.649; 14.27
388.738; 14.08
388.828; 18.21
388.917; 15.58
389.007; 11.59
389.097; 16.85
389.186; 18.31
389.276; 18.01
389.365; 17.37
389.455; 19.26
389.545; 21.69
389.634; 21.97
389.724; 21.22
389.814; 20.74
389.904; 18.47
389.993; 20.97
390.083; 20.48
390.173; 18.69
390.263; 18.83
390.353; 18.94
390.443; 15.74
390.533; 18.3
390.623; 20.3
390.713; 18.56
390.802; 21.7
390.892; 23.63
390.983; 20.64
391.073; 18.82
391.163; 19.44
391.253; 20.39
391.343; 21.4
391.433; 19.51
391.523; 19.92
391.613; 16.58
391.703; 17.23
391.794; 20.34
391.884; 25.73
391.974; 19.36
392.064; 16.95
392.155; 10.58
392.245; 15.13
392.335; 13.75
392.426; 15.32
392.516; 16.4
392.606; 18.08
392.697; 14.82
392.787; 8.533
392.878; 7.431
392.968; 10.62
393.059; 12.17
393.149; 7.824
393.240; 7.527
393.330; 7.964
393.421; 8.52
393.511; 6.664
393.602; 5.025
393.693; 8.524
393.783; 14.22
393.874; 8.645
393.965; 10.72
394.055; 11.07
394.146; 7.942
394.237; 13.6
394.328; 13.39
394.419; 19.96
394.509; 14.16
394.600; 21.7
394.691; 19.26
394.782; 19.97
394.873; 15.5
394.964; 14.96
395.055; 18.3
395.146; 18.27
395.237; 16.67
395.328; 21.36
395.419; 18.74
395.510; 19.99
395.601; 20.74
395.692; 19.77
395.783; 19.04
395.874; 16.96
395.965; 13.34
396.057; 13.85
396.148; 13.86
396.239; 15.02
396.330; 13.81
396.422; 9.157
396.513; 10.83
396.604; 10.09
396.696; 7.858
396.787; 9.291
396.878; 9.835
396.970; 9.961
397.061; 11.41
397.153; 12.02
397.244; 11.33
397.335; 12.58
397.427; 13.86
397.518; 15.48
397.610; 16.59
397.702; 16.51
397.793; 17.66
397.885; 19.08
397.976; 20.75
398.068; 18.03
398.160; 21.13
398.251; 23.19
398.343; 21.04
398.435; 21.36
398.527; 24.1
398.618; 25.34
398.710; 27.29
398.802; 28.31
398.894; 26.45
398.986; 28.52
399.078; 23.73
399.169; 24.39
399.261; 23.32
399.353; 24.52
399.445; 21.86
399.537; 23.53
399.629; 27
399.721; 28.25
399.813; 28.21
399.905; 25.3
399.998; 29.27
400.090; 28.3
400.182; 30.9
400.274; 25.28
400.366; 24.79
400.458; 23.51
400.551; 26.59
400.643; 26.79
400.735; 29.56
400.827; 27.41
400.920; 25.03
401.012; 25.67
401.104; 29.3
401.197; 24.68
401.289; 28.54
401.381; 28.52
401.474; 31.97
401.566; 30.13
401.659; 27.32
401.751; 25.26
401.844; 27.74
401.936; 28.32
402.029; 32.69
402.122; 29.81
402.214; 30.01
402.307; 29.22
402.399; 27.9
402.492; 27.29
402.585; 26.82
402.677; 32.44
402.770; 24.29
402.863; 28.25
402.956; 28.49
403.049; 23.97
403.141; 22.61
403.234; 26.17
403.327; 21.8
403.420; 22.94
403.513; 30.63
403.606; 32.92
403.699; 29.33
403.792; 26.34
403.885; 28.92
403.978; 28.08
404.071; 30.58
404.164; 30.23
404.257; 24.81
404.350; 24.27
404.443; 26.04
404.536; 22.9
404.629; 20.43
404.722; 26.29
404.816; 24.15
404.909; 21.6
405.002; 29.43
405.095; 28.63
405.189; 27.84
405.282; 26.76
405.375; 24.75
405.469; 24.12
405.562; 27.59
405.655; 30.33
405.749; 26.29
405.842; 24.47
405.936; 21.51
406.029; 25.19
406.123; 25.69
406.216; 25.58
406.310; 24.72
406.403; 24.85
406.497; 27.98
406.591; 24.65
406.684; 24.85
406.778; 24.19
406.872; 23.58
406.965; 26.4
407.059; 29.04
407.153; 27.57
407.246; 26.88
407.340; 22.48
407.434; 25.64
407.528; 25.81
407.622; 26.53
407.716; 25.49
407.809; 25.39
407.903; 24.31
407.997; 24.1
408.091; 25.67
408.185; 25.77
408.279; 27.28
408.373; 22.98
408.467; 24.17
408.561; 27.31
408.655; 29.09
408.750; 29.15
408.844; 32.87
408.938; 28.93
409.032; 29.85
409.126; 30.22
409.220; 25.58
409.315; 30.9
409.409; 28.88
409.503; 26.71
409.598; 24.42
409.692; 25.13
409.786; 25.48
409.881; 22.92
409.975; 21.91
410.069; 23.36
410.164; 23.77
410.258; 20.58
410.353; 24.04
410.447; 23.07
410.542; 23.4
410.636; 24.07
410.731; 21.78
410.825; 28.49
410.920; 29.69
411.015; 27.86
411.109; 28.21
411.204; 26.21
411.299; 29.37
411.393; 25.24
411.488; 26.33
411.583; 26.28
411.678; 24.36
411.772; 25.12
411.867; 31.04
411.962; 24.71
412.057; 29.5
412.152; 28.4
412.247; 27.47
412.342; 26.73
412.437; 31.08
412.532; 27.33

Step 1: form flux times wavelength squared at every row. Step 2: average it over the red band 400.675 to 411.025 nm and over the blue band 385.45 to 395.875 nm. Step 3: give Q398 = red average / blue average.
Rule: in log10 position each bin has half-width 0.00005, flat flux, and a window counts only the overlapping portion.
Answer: 1.8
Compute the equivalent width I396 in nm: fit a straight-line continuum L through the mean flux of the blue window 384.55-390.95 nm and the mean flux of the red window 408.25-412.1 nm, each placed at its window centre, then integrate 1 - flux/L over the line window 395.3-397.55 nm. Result 0.64 nm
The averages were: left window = 15.3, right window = 26.3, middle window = 13.9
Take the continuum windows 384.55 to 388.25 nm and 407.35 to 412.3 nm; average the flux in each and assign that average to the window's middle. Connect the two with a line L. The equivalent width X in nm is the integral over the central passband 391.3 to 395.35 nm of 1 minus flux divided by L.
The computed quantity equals 0.63 nm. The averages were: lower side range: 13.4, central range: 14.4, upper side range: 26.2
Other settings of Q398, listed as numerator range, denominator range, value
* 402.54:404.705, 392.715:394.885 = 2.39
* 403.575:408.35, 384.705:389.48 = 2.07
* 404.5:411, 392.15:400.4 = 1.59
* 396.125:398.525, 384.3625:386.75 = 1.19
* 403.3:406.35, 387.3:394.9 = 1.80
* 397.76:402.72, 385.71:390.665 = 1.80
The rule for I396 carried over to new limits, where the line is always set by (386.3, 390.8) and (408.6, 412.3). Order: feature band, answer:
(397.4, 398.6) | 0.064 nm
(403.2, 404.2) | -0.205 nm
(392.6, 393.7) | 0.536 nm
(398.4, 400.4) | -0.456 nm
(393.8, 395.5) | 0.270 nm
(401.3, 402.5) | -0.356 nm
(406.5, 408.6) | -0.034 nm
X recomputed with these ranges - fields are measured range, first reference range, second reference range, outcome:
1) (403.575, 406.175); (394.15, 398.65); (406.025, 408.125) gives -0.31 nm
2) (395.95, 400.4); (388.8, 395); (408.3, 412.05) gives 0.05 nm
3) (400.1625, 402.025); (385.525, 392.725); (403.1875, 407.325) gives -0.30 nm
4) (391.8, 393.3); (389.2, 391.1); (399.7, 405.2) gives 0.51 nm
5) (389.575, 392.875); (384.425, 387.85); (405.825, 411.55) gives -0.50 nm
